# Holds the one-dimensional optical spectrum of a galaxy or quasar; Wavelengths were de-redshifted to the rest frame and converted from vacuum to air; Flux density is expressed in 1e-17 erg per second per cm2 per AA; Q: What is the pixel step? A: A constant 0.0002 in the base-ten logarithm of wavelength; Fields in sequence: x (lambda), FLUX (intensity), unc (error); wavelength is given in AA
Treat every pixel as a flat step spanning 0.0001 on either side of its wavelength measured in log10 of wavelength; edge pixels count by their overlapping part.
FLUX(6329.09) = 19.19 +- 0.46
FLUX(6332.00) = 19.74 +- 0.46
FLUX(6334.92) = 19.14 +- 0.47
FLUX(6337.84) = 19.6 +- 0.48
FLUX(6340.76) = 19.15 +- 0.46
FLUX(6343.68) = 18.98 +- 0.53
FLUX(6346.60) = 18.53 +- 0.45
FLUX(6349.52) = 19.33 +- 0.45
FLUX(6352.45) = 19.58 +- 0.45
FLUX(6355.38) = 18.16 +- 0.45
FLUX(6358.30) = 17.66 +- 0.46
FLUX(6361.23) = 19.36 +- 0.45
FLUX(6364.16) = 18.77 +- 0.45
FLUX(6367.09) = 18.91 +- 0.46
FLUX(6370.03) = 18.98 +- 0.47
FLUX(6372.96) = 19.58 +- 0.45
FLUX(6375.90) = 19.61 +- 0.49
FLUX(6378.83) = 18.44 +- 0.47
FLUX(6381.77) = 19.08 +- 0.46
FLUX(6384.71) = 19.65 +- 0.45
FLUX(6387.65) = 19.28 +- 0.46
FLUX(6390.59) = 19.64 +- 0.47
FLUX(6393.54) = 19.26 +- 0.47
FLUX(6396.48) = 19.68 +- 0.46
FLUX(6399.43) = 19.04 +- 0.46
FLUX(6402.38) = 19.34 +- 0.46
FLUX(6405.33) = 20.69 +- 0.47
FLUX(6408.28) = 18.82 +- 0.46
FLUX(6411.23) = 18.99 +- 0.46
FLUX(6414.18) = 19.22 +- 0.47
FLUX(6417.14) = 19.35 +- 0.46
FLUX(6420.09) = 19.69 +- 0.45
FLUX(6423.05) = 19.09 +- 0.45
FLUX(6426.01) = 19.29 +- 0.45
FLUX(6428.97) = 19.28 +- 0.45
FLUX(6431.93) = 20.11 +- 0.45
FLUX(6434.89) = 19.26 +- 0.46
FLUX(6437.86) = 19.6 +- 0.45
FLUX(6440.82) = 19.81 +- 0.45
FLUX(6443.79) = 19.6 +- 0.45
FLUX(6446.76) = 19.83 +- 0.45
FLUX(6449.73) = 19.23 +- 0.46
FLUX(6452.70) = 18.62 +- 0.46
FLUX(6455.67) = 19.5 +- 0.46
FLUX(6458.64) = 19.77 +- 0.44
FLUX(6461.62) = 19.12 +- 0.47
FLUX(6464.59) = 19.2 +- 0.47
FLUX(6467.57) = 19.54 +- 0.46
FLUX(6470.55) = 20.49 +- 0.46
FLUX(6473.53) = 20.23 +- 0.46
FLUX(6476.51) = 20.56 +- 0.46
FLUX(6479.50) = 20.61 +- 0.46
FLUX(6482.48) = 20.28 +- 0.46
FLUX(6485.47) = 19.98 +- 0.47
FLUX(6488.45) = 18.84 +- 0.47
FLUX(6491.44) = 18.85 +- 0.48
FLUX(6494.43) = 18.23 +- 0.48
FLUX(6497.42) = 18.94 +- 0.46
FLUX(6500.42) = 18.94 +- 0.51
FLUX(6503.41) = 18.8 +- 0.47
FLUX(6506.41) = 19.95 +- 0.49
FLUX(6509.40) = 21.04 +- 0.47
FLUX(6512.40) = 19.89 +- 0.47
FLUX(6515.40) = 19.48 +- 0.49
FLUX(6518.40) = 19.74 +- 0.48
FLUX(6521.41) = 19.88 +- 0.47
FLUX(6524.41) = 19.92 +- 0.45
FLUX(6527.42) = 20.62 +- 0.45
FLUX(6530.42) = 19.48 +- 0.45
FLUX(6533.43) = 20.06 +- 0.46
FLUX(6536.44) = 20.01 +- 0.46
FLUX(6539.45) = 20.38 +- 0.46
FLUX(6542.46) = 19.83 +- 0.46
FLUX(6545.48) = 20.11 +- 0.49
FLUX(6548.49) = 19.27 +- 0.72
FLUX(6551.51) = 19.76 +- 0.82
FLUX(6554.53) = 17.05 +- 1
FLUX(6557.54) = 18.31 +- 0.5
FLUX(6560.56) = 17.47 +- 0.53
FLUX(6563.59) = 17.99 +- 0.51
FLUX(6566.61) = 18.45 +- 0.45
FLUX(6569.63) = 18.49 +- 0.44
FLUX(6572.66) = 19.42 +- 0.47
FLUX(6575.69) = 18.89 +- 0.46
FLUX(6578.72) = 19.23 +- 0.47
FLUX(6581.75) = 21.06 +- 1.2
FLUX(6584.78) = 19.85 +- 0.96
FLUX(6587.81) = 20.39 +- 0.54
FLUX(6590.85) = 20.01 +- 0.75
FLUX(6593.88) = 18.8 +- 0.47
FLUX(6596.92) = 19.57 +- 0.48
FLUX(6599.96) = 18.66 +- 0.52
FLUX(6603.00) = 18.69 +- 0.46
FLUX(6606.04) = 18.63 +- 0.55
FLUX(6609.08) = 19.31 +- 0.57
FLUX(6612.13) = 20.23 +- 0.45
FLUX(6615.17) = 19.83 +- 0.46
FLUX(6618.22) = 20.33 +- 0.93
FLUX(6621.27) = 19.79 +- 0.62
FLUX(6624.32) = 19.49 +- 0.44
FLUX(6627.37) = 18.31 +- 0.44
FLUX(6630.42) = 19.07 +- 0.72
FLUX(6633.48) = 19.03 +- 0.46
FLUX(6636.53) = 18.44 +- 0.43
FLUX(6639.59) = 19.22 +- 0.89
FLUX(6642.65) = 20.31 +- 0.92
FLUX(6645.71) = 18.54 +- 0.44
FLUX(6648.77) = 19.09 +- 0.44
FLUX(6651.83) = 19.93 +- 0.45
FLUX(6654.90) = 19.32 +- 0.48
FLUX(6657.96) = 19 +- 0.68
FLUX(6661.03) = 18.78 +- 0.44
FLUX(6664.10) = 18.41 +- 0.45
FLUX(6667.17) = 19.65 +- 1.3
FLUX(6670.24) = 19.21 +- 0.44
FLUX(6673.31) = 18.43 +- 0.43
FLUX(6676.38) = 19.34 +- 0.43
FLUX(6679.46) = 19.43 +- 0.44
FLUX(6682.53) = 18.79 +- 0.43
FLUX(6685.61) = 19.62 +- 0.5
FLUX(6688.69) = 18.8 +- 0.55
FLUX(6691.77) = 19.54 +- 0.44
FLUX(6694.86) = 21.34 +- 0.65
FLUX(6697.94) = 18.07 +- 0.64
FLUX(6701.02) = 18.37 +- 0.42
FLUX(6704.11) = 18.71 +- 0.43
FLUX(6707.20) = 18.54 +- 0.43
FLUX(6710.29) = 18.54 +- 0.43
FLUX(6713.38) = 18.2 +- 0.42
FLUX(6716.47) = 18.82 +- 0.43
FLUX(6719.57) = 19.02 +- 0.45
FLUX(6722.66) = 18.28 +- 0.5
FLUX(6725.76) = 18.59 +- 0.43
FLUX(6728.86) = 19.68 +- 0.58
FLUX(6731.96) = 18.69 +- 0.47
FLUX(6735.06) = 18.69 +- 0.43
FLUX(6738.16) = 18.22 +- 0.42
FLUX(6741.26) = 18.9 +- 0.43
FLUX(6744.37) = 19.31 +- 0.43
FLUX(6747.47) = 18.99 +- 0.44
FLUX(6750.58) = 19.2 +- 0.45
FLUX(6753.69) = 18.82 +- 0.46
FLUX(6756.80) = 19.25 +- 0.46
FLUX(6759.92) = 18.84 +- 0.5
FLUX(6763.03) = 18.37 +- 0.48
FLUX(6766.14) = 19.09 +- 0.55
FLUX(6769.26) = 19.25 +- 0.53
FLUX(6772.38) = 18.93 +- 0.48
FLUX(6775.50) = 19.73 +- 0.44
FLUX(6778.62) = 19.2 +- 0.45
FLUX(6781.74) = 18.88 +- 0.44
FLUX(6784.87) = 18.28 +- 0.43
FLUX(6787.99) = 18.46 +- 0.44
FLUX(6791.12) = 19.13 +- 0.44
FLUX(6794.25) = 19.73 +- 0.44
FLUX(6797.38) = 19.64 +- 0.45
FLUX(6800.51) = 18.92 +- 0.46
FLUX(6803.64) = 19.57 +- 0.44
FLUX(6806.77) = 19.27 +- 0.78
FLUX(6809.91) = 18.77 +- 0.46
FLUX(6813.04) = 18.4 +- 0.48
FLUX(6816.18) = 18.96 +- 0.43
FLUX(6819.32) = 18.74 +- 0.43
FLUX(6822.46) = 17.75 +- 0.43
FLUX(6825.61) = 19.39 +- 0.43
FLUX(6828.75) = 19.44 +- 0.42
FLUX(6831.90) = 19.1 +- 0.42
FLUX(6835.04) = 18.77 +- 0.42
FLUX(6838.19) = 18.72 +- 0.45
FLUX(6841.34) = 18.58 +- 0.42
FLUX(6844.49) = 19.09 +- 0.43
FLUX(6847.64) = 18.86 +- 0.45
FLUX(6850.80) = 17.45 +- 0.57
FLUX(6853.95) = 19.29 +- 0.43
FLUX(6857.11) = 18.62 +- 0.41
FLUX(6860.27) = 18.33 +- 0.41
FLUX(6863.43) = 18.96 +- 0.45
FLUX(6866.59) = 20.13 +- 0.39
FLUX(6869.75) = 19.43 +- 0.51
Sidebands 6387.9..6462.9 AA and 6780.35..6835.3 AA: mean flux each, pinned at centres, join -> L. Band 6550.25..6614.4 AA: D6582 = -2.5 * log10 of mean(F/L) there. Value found 0.01 mag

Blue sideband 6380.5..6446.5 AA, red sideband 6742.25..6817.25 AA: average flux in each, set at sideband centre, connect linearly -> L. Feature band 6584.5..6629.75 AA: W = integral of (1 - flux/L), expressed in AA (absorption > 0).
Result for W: -0.5 AA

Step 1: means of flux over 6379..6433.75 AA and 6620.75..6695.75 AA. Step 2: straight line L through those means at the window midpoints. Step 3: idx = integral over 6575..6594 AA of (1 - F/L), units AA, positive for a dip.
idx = -0.6 AA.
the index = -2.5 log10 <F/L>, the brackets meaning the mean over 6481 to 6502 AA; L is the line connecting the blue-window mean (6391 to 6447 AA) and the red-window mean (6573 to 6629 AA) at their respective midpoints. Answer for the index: 0.02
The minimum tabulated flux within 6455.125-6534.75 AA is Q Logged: 18.23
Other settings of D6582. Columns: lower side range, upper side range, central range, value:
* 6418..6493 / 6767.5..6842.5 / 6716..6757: 0.013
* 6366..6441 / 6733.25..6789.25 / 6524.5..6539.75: -0.048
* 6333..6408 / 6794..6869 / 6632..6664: -0.006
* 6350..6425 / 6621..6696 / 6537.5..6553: -0.037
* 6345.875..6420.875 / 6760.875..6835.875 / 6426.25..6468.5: -0.017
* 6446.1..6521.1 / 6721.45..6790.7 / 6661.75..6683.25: 0.004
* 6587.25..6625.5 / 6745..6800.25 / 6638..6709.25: 0.010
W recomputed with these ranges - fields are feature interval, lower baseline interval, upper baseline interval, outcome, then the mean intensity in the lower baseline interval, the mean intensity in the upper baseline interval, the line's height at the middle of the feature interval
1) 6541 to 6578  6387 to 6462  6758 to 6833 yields 1.0 AA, 19.4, 19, 19.3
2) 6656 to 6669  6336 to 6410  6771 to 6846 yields 0.0 AA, 19.2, 19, 19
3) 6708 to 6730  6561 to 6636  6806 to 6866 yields 0.4 AA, 19.3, 18.8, 19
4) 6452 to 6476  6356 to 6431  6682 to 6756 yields -0.6 AA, 19.2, 18.9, 19.2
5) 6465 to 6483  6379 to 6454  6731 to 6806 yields -0.8 AA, 19.4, 19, 19.3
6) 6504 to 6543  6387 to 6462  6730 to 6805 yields -1.4 AA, 19.4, 19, 19.3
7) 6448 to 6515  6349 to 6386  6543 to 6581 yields -2.5 AA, 19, 18.8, 18.9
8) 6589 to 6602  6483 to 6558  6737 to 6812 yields 0.1 AA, 19.5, 19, 19.4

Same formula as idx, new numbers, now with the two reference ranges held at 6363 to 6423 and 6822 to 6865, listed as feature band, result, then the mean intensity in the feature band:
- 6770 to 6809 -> -0.6 AA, 19.1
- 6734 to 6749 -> 0.0 AA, 18.8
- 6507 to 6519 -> -0.6 AA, 20.1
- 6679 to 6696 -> -0.5 AA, 19.6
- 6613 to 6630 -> -0.5 AA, 19.6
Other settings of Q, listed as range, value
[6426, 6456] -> 18.62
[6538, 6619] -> 17.05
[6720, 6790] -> 18.22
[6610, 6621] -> 19.83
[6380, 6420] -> 18.82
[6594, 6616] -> 18.63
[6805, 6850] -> 17.75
